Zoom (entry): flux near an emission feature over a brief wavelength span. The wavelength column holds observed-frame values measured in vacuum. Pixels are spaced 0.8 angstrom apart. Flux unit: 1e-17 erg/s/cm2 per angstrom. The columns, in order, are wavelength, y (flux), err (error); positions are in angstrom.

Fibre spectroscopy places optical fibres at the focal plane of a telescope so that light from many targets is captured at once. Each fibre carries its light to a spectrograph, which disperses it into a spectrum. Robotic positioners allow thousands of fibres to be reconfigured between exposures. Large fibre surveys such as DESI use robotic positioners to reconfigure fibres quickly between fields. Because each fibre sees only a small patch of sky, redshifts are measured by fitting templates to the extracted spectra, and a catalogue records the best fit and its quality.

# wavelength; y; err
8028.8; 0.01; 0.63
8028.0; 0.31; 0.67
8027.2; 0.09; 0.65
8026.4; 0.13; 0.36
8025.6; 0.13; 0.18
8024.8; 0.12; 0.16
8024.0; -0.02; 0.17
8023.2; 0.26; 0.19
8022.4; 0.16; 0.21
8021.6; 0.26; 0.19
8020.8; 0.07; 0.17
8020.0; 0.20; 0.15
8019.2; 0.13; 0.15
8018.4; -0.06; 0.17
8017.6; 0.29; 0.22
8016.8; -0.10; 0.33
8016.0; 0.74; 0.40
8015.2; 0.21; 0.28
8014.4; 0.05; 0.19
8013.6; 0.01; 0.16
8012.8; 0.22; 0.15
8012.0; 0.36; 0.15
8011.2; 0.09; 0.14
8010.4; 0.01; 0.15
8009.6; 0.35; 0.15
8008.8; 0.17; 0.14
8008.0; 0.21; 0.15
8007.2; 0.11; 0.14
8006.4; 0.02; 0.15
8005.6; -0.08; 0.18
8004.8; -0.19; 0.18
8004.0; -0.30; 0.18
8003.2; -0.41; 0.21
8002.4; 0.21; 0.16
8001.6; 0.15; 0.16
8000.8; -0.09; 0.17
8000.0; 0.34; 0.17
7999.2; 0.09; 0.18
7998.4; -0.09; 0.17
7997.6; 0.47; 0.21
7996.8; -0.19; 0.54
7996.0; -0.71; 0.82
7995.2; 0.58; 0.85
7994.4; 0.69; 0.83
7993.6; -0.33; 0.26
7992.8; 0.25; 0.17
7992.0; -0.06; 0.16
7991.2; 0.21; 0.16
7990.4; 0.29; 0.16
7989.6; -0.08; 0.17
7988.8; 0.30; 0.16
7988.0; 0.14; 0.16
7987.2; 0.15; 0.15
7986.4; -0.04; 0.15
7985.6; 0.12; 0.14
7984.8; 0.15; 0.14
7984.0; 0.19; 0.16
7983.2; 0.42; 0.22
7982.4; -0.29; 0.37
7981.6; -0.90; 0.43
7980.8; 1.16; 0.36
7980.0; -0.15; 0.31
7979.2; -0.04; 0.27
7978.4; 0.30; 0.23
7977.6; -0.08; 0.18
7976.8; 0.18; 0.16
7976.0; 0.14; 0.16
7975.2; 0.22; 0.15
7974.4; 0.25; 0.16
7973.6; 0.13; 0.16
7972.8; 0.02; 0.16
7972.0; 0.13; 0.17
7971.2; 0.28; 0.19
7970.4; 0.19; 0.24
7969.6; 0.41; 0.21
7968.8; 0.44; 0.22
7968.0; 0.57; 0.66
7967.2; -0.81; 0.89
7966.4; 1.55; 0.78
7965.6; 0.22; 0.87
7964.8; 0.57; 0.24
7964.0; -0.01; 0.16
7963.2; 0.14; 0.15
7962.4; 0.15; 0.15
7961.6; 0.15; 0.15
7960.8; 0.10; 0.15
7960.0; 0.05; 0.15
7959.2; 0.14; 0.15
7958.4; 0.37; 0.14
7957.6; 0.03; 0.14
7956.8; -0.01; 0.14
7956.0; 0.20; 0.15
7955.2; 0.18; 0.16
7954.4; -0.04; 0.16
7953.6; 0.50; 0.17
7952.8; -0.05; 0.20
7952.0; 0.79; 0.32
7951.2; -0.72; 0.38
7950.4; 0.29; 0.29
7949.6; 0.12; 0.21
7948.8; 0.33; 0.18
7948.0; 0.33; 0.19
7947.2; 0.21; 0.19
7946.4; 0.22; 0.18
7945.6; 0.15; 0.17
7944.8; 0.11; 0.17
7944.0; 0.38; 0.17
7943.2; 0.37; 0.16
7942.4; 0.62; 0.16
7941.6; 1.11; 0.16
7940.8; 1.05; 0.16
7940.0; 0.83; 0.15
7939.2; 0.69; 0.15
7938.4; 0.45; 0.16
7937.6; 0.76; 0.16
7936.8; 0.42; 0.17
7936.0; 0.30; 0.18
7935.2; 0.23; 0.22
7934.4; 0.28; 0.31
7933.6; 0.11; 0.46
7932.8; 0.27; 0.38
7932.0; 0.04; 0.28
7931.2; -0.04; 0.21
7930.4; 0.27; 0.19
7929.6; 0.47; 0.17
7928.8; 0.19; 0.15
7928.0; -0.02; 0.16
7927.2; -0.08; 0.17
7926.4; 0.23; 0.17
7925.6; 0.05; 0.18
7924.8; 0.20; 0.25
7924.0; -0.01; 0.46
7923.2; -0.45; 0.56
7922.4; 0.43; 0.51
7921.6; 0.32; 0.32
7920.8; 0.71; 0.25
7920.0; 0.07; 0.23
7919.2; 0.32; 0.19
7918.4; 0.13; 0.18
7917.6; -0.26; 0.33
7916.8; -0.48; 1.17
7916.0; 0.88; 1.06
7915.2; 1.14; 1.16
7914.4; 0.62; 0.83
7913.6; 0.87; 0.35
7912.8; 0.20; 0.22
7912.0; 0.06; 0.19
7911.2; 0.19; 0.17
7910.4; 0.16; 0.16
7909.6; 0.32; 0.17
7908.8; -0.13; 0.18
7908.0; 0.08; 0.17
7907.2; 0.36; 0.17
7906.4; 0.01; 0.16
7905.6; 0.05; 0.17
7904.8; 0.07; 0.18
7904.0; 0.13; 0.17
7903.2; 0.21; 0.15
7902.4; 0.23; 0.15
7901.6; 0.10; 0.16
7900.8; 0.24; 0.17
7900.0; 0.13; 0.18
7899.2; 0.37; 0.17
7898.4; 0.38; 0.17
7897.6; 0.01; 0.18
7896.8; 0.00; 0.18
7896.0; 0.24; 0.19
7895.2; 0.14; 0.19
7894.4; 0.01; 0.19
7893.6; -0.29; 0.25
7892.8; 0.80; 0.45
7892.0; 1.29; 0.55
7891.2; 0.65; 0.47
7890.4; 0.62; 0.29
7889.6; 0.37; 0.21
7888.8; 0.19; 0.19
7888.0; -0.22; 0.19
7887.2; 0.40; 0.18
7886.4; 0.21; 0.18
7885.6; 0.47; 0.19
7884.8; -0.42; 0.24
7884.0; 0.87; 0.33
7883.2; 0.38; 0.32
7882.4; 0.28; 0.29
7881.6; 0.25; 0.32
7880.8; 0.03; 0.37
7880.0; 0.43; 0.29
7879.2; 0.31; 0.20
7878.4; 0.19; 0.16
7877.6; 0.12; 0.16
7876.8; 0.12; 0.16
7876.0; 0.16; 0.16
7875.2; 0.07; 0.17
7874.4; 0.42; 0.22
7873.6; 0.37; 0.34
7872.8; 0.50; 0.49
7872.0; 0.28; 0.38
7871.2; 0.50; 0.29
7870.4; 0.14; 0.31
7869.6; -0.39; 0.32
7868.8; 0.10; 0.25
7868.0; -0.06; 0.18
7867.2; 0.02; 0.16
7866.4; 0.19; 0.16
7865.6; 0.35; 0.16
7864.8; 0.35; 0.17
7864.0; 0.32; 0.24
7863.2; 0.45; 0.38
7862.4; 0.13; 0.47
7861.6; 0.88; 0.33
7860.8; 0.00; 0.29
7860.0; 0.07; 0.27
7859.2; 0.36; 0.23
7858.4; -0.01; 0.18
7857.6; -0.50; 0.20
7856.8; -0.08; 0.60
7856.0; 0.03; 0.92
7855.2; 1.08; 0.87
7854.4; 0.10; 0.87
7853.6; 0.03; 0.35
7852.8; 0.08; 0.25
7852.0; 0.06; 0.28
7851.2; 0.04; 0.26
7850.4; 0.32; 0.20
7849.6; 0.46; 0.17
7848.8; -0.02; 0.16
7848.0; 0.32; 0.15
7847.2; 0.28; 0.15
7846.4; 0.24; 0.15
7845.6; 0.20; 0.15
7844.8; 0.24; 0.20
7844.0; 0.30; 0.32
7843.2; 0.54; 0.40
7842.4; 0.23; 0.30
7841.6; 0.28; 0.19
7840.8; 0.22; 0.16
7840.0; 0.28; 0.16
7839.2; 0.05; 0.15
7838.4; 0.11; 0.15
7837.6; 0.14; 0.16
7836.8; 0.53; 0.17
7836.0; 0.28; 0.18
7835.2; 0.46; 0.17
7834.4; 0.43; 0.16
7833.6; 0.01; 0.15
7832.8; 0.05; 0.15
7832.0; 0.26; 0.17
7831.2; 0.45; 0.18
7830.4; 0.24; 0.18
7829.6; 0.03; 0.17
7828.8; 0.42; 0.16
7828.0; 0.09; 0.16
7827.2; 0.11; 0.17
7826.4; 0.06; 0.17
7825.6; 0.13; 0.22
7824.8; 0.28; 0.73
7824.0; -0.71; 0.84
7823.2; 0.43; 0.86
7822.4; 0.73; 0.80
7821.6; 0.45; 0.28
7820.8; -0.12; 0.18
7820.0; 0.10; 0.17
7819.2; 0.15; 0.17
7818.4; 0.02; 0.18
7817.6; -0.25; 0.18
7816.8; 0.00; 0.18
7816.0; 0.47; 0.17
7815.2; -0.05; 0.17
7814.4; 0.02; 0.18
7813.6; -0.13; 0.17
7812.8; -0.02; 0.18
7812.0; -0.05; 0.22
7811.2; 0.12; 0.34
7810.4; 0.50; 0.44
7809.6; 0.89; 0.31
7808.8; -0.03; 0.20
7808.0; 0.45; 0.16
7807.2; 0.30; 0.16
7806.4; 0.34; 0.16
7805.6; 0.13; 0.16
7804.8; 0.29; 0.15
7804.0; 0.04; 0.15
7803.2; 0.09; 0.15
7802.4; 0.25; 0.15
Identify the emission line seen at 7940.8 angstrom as Hgamma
